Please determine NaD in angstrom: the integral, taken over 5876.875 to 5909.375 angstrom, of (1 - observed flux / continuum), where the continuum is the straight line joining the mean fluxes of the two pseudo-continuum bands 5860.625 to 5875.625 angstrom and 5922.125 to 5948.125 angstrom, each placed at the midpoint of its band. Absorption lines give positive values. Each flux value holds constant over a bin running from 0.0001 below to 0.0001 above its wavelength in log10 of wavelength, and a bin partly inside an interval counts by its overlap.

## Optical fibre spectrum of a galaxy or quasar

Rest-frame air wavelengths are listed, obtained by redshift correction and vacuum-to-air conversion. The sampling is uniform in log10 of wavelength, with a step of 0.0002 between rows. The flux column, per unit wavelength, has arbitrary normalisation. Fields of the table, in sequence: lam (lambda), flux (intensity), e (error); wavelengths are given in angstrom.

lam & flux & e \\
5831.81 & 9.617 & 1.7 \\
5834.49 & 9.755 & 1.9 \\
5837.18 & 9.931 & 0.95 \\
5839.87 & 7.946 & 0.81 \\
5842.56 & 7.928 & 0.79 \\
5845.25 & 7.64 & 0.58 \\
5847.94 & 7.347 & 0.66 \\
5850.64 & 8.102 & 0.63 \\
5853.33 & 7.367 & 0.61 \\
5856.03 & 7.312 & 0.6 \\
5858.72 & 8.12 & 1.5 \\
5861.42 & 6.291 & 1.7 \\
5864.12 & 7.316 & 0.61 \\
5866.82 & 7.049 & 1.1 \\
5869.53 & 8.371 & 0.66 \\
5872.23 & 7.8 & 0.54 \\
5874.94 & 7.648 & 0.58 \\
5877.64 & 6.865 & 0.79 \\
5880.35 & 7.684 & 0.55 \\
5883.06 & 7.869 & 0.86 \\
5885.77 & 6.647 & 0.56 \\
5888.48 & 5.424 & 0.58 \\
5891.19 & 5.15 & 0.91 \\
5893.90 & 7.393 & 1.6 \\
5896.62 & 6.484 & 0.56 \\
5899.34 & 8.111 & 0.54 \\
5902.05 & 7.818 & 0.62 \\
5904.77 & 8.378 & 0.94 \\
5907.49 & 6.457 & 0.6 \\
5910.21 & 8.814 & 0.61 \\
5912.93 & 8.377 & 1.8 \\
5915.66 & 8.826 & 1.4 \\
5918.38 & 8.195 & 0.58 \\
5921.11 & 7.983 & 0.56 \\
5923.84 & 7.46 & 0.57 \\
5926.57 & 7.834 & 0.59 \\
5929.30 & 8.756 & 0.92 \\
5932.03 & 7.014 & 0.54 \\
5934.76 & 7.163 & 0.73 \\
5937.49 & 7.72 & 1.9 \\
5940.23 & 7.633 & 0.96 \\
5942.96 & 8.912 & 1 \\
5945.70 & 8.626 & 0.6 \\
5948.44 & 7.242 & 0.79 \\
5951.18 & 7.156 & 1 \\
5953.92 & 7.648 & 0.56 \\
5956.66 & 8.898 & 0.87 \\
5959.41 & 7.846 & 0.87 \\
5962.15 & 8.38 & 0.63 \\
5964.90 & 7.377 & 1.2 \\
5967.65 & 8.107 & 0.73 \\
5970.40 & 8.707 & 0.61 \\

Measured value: 2.3 angstrom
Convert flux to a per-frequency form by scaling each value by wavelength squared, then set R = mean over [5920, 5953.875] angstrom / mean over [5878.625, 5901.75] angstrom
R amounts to 1.1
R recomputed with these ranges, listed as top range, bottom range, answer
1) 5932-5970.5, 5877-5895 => 1.20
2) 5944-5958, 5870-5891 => 1.15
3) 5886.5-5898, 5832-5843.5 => 0.70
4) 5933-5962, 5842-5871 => 1.08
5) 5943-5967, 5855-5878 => 1.10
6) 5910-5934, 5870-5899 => 1.17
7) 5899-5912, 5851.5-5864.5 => 1.10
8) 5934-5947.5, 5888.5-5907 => 1.15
